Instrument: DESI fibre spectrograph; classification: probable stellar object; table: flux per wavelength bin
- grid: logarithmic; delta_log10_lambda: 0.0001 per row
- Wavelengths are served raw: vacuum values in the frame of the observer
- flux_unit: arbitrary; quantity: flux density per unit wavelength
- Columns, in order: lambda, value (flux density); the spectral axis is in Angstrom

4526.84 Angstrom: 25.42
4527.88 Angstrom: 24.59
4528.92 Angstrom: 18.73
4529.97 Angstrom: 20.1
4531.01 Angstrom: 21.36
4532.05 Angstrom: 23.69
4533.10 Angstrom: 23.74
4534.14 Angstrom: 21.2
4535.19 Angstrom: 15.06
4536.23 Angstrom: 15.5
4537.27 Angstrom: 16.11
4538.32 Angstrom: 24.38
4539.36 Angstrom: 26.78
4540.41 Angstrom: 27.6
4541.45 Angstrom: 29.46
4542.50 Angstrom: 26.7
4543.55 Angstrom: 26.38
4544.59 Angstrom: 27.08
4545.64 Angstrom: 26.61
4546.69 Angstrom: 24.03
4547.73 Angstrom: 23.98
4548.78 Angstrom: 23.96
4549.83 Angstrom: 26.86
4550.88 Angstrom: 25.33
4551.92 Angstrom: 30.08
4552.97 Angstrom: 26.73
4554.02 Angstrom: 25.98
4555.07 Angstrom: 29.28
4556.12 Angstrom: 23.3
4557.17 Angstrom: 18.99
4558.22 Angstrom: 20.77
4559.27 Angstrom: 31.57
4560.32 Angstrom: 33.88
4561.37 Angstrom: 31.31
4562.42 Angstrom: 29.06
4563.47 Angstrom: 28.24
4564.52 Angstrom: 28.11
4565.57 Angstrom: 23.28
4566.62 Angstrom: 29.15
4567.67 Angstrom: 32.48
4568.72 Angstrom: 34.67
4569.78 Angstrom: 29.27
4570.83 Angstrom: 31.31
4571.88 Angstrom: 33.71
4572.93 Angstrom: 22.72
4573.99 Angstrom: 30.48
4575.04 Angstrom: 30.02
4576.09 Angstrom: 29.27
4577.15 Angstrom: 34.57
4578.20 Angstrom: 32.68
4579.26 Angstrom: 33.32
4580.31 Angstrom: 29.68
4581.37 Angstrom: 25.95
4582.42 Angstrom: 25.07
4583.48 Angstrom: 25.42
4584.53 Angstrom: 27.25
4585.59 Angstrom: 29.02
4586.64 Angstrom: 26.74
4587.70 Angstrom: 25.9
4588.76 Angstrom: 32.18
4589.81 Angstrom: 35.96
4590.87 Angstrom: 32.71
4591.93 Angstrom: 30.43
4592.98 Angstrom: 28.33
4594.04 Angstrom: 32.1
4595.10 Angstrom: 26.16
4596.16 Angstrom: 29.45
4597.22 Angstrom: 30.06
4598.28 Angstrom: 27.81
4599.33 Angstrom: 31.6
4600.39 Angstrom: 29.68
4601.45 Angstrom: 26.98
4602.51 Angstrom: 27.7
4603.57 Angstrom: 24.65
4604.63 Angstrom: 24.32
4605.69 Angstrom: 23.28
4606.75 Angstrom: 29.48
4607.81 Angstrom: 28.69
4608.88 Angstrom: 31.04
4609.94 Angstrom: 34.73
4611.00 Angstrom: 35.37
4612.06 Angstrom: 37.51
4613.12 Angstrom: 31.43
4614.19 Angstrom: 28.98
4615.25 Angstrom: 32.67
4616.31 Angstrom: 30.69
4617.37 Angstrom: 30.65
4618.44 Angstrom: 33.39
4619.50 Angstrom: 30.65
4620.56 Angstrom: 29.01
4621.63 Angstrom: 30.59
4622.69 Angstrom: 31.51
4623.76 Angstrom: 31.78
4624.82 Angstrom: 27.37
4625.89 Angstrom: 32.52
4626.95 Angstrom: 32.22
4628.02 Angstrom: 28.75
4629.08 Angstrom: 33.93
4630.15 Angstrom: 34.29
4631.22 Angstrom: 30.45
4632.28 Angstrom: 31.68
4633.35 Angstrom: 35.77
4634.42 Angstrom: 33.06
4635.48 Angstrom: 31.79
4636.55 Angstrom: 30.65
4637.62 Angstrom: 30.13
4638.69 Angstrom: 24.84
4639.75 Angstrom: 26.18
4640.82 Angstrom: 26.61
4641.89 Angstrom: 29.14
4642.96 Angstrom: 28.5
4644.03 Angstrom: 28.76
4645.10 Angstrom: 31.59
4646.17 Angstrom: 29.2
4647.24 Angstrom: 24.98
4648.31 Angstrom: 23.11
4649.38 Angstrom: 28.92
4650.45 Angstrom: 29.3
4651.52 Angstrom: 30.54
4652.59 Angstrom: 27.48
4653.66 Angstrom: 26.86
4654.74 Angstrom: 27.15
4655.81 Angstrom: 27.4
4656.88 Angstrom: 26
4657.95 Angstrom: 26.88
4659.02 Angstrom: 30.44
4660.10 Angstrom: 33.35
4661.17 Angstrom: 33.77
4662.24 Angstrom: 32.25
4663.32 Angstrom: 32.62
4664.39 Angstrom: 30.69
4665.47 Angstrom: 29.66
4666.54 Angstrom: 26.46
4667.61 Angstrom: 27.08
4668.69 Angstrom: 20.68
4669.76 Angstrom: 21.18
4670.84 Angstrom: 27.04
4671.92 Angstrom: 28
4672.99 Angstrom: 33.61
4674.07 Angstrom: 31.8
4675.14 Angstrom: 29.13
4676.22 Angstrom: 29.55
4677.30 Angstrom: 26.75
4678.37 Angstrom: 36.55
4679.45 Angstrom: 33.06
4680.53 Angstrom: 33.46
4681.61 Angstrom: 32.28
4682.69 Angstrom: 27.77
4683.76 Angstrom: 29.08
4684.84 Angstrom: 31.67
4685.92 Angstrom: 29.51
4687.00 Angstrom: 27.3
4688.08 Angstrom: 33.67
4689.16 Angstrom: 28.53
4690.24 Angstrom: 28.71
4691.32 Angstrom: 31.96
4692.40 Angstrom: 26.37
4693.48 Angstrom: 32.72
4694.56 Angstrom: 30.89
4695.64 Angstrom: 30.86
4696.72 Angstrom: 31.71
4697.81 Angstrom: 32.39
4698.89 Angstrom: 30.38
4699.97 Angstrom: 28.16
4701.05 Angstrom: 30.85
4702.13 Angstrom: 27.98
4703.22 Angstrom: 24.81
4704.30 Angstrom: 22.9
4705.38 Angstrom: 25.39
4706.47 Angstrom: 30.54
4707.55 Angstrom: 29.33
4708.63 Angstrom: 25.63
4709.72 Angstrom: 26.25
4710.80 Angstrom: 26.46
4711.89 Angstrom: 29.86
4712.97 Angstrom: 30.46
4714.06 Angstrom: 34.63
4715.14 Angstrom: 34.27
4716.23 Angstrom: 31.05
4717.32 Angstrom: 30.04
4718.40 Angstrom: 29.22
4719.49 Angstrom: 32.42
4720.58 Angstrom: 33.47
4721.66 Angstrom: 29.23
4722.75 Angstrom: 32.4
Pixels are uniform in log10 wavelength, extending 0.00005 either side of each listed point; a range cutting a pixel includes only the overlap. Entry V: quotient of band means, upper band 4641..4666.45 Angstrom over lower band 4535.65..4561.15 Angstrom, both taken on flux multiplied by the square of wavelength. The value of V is 1.19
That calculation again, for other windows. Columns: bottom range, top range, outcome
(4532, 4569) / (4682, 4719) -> 1.22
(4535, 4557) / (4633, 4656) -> 1.20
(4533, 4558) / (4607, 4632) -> 1.34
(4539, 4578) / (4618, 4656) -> 1.10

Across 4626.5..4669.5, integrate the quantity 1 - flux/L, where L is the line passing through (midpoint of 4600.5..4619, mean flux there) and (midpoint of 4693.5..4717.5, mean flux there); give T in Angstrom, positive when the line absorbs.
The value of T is 0.8 Angstrom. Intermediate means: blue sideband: 30.1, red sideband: 29.4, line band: 29.3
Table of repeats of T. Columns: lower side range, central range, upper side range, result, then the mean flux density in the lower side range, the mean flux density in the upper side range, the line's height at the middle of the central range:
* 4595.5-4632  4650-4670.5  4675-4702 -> 1.4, 30.4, 30.5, 30.5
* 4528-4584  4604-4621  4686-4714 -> -2.0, 26.5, 29.1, 27.5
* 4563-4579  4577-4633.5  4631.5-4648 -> -0.8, 30.1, 29.5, 29.8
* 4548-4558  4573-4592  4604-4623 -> -1.1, 25.4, 30.7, 28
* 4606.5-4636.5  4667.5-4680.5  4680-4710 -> 0.5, 31.8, 29.3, 30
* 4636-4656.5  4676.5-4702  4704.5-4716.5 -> -1.6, 27.9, 29.2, 28.8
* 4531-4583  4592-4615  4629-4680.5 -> -1.2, 26.9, 29.3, 28.1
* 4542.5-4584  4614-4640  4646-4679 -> -2.4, 28.1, 28.7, 28.4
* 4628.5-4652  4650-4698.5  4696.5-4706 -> -1.4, 29.7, 28.2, 28.8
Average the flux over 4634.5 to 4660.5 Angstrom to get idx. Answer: 28.4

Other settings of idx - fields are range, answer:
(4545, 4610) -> 28.5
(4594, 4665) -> 29.8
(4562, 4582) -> 29.9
